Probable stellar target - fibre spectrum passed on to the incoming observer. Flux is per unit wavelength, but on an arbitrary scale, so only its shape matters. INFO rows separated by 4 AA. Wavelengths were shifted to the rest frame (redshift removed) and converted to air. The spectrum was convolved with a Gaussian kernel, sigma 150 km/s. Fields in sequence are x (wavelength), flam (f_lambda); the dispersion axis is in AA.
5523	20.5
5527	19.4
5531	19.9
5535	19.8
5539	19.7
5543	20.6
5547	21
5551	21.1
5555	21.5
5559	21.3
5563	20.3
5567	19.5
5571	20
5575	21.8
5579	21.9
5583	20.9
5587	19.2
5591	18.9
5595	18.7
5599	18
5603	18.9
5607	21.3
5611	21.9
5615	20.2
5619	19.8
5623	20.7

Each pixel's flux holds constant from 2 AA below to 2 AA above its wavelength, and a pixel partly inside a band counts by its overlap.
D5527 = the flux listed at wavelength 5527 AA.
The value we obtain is 19.4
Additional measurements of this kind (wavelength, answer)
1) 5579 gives 21.9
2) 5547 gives 21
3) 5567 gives 19.5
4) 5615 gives 20.2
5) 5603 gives 18.9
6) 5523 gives 20.5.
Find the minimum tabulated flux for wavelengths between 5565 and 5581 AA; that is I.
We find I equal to 19.5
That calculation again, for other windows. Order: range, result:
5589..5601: 18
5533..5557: 19.7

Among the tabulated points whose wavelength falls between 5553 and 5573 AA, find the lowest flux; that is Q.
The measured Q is 19.5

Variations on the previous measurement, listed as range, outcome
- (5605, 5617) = 20.2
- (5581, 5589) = 19.2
